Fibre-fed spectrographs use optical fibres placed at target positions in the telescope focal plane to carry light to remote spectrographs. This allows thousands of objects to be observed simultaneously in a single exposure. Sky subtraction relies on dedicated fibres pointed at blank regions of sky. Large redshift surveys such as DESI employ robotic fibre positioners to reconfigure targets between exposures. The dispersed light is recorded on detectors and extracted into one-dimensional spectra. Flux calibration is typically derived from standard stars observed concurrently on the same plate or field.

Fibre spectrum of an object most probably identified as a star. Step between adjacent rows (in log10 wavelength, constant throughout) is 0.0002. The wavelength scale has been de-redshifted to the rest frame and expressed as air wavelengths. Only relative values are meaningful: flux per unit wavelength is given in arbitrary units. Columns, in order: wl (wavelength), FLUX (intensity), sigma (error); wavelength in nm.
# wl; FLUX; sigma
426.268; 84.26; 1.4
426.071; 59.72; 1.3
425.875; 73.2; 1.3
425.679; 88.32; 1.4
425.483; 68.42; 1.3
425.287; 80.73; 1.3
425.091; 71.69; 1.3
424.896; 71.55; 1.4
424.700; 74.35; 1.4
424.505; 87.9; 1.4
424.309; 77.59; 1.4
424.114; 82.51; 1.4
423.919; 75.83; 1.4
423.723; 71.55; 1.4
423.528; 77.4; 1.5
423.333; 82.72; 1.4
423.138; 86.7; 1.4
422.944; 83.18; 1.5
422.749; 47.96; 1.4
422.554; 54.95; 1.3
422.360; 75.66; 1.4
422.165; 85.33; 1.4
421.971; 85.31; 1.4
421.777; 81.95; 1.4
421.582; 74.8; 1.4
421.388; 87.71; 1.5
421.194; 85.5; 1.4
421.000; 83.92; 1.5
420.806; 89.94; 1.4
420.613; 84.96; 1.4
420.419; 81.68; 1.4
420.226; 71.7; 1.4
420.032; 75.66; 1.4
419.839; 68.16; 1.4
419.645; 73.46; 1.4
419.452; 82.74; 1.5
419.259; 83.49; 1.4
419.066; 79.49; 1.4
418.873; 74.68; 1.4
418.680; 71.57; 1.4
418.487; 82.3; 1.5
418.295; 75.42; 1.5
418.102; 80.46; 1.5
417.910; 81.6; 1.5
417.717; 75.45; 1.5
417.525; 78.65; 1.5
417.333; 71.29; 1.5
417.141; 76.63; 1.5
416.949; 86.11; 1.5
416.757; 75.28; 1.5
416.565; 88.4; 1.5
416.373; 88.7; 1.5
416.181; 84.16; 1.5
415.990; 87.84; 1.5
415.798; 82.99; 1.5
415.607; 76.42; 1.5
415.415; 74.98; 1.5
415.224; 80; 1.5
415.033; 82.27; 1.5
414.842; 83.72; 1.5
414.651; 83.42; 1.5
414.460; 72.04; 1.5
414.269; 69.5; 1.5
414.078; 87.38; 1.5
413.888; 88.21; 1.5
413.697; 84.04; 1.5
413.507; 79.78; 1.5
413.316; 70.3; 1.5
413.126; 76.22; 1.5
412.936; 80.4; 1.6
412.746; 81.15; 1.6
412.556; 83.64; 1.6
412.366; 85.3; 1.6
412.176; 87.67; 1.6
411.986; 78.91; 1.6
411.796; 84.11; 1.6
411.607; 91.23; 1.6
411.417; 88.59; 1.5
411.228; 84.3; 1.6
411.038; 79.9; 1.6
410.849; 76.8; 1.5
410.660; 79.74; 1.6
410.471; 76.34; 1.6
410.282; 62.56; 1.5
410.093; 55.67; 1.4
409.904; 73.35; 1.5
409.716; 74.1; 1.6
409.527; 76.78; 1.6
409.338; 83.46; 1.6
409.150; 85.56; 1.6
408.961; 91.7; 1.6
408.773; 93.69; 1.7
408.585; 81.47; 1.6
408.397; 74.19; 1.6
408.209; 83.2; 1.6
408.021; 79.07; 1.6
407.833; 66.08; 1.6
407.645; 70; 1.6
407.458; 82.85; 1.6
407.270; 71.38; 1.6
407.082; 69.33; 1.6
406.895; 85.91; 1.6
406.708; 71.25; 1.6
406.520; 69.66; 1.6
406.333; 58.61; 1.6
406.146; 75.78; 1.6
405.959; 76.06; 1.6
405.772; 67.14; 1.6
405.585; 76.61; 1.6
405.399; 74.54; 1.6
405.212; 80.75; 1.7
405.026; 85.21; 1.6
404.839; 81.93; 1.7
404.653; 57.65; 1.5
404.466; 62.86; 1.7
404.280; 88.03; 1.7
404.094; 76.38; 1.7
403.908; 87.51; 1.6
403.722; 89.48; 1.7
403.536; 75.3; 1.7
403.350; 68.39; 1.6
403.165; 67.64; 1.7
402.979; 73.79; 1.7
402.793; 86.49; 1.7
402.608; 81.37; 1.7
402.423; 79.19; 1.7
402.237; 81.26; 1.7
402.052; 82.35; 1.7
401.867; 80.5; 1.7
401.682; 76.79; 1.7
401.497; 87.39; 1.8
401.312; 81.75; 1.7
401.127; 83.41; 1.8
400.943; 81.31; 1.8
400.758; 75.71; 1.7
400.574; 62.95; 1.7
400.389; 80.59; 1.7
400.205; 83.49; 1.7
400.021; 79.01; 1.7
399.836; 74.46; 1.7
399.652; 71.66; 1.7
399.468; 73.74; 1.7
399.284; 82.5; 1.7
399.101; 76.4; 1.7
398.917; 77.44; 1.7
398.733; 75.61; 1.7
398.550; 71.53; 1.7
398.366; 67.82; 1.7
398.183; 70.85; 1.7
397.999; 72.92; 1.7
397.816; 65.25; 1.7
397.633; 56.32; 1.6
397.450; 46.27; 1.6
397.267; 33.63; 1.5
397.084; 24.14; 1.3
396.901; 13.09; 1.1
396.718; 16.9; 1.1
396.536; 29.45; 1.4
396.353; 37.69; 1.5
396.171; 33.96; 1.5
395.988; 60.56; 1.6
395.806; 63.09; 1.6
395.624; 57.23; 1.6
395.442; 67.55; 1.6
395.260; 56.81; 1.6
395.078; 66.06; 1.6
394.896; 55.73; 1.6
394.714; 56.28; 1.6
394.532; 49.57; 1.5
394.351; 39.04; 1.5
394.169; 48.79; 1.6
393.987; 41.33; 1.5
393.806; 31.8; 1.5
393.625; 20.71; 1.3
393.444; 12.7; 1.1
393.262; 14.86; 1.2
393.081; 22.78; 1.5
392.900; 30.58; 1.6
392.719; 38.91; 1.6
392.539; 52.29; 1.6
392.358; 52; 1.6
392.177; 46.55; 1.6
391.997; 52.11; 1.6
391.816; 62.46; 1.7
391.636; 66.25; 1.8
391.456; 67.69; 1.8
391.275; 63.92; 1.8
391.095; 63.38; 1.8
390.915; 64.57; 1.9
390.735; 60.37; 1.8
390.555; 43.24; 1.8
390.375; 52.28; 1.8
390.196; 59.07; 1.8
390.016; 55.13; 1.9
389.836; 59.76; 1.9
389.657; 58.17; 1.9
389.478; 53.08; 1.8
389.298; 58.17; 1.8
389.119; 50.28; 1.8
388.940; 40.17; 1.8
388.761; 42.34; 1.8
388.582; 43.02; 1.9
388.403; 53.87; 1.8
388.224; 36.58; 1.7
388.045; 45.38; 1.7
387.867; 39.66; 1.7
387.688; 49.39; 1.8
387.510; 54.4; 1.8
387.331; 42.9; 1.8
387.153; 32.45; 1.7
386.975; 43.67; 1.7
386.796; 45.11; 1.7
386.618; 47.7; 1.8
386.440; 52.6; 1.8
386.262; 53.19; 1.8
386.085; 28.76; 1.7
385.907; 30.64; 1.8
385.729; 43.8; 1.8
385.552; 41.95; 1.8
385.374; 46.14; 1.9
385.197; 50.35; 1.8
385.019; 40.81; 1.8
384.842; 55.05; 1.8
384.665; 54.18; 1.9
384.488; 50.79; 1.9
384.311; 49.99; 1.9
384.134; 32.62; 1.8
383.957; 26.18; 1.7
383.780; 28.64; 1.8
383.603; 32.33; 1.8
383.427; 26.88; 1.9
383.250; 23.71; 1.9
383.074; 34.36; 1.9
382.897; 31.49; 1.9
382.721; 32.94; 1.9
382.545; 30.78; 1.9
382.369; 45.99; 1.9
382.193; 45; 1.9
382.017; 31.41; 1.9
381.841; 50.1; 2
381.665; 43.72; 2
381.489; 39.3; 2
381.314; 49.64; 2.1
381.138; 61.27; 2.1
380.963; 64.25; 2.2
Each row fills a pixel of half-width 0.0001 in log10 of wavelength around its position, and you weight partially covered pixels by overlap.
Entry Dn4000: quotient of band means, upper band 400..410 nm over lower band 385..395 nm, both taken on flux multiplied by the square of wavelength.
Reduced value 1.79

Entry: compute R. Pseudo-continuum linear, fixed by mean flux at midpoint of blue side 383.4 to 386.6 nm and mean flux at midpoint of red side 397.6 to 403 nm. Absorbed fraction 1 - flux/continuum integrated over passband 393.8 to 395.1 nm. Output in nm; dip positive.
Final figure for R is 0.30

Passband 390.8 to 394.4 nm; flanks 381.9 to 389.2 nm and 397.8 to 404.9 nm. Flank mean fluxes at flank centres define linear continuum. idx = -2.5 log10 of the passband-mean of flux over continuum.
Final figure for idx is 0.25 mag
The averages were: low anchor 41.2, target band 44.8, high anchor 76.8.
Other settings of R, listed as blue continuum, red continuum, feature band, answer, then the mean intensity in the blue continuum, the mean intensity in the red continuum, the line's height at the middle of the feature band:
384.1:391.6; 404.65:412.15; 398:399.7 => -0.26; 49.2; 77.2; 64.2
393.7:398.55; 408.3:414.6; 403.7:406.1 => -0.37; 48.9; 80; 66.7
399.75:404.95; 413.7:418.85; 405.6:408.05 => 0.19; 78.1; 80.2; 78.8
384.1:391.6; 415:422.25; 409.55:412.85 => -0.28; 49.2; 80.3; 72.8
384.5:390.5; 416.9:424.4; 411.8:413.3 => -0.23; 47.3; 78.1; 70.5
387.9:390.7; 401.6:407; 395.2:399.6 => 0.62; 50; 76.5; 64.3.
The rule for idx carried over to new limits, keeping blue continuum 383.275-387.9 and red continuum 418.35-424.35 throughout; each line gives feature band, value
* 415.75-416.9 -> -0.161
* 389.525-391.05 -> -0.208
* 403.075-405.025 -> -0.244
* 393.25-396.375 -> 0.120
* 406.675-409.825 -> -0.213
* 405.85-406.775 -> -0.118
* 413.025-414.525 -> -0.119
